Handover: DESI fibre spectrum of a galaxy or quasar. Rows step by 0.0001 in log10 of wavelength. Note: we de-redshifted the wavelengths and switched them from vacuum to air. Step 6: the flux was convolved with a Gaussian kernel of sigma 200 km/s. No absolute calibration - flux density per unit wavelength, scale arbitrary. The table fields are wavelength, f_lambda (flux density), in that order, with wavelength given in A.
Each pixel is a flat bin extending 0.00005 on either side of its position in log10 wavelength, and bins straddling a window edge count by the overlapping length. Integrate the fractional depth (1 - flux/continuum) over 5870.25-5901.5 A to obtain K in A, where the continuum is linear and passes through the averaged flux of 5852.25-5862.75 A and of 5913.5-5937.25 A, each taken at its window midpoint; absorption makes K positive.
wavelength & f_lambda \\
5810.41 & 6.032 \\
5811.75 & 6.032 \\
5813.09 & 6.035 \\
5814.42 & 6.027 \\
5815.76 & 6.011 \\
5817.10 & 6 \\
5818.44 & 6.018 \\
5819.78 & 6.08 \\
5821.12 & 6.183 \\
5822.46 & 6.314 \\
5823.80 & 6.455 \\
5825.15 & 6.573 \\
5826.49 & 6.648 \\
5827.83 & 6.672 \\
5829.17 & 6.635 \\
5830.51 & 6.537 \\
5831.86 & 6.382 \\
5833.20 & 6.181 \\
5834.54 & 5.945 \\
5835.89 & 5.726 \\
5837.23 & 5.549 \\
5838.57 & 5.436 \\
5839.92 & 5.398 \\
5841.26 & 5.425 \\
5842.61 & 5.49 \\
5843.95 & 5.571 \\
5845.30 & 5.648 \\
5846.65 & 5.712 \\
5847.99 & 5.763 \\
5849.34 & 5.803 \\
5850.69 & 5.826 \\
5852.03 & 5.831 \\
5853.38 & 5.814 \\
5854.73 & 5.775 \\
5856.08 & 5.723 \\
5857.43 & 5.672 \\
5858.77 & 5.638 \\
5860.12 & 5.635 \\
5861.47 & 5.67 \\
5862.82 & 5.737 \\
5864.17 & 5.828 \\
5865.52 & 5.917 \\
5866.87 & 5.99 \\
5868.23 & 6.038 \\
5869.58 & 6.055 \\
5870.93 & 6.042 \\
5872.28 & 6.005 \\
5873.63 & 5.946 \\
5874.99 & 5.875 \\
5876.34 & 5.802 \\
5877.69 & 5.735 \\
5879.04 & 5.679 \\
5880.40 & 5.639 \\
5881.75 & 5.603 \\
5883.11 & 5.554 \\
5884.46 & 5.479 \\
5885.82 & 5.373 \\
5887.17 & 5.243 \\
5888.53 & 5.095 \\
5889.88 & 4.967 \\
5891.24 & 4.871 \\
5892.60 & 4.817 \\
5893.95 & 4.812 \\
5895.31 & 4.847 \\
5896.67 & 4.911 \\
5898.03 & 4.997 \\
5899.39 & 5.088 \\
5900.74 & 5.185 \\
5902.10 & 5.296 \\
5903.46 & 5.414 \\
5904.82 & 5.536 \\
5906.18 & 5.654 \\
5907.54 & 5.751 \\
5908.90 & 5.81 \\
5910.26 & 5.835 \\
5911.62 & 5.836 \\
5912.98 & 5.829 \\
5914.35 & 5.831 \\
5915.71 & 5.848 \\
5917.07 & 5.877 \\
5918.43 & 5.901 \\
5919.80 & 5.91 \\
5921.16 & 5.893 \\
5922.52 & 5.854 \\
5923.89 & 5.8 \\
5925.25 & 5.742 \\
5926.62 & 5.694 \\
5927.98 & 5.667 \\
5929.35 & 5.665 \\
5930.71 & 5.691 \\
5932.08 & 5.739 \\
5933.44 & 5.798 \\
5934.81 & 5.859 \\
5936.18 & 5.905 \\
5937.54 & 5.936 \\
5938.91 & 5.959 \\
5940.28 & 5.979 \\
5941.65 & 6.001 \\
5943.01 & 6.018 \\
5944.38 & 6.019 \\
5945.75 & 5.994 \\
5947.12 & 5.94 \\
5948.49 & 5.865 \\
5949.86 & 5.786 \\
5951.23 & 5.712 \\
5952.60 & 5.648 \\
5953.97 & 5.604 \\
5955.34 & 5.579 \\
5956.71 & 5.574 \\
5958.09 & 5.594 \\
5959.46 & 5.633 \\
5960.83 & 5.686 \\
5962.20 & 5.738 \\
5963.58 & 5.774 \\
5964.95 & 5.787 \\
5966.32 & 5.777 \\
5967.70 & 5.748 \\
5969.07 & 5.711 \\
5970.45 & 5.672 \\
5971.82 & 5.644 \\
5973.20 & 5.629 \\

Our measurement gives 2.1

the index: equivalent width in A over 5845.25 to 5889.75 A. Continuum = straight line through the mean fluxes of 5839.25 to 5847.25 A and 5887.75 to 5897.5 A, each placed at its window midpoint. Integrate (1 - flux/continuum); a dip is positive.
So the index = -4.2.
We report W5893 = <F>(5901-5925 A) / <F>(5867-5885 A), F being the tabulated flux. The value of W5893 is 0.99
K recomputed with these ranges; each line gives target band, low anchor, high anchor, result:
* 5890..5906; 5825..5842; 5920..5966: 2.2 A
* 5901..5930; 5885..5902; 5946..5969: -2.6 A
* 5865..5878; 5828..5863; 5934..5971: -0.3 A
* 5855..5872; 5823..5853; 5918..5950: 0.3 A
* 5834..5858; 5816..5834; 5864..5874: 2.0 A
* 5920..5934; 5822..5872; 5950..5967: 0.0 A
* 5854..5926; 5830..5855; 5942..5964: 2.1 A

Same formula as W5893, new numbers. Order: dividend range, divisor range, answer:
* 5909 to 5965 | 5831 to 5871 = 1.01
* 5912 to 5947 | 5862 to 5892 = 1.04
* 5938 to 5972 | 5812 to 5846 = 0.96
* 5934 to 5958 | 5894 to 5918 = 1.06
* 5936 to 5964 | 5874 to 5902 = 1.10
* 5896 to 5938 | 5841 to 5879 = 0.98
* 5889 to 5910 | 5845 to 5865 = 0.91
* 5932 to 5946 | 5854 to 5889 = 1.04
